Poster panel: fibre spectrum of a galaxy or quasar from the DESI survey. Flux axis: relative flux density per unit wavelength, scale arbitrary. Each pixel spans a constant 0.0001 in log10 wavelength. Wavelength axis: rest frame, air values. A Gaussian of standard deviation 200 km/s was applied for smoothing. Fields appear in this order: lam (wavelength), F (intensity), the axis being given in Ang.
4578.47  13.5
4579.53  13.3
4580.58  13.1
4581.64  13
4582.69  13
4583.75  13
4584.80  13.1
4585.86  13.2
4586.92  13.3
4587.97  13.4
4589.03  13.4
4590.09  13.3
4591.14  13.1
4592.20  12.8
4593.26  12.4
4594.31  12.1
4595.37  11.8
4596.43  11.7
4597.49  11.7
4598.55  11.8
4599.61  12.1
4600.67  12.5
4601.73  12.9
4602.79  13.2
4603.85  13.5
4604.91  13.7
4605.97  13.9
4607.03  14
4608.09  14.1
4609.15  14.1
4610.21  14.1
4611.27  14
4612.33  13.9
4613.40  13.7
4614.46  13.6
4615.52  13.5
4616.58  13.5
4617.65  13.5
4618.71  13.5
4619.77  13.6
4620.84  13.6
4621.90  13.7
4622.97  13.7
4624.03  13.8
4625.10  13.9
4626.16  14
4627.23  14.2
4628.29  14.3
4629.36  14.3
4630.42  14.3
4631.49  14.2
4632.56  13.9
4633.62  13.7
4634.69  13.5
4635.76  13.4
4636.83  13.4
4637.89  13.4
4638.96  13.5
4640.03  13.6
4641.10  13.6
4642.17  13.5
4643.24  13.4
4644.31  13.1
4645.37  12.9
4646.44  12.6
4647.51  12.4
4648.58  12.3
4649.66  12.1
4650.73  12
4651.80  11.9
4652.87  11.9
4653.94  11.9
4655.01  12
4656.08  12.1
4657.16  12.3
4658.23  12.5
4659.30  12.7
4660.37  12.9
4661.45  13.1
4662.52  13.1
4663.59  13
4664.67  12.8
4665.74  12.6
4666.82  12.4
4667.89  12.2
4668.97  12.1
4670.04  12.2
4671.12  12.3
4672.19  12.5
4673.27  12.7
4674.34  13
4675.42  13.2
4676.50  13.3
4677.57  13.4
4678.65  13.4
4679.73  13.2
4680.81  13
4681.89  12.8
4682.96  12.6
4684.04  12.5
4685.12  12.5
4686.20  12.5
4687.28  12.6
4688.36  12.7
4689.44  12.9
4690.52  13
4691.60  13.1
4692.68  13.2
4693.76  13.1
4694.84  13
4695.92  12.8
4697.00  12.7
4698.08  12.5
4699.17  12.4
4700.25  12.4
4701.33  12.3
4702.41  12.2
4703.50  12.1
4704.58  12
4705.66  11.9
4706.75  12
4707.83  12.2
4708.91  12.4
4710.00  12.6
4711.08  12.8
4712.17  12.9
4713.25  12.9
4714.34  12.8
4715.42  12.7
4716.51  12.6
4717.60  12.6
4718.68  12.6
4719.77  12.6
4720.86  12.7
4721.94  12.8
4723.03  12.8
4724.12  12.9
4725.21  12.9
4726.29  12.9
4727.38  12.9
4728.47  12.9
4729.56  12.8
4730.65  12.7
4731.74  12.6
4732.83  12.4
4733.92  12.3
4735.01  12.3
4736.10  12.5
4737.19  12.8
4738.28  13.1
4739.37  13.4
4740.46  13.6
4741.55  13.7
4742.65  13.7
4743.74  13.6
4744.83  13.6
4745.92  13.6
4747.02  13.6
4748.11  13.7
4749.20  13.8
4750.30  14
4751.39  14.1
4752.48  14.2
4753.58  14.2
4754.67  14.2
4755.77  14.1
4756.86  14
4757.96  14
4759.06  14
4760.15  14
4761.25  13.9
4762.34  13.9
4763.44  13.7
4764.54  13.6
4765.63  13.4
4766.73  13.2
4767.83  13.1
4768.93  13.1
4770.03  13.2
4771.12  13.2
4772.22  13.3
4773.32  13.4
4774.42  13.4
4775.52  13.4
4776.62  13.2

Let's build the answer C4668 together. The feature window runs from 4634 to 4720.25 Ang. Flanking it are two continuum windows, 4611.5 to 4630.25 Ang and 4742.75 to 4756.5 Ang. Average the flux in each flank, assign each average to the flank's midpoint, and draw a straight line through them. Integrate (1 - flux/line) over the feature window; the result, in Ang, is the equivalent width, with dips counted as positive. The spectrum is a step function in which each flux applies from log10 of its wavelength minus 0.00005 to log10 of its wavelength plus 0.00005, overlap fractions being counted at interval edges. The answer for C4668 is 7.10 Ang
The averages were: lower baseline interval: 13.8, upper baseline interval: 13.9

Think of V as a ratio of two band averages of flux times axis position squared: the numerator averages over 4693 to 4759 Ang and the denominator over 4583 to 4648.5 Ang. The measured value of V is 1.0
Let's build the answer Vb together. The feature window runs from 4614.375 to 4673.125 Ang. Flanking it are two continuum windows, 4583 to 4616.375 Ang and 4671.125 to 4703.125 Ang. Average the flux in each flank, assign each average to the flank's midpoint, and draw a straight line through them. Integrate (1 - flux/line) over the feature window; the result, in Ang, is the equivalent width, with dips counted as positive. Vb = -0.53 Ang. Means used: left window 13.1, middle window 13.1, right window 12.8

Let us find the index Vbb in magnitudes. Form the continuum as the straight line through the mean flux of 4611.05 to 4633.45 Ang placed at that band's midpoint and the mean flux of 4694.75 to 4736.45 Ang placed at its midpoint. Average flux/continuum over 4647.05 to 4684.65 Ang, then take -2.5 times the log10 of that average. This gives 0.055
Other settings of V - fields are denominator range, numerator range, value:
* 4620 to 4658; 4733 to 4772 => 1.08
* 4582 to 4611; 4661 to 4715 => 1.01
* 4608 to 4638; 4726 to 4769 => 1.03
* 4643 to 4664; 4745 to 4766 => 1.16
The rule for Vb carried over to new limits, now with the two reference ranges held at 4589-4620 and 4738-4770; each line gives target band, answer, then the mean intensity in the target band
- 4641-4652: 0.51 Ang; 12.7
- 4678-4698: 0.91 Ang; 12.9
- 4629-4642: -0.43 Ang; 13.7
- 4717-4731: 0.86 Ang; 12.8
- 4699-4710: 1.08 Ang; 12.2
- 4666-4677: 0.68 Ang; 12.6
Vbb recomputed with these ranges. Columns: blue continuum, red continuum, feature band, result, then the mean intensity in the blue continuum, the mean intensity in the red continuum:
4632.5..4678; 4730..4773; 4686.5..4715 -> 0.04 mag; 12.8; 13.5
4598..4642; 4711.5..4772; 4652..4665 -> 0.08 mag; 13.6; 13.3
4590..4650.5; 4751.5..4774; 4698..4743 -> 0.08 mag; 13.3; 13.7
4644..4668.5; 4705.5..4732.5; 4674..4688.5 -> -0.03 mag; 12.5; 12.7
